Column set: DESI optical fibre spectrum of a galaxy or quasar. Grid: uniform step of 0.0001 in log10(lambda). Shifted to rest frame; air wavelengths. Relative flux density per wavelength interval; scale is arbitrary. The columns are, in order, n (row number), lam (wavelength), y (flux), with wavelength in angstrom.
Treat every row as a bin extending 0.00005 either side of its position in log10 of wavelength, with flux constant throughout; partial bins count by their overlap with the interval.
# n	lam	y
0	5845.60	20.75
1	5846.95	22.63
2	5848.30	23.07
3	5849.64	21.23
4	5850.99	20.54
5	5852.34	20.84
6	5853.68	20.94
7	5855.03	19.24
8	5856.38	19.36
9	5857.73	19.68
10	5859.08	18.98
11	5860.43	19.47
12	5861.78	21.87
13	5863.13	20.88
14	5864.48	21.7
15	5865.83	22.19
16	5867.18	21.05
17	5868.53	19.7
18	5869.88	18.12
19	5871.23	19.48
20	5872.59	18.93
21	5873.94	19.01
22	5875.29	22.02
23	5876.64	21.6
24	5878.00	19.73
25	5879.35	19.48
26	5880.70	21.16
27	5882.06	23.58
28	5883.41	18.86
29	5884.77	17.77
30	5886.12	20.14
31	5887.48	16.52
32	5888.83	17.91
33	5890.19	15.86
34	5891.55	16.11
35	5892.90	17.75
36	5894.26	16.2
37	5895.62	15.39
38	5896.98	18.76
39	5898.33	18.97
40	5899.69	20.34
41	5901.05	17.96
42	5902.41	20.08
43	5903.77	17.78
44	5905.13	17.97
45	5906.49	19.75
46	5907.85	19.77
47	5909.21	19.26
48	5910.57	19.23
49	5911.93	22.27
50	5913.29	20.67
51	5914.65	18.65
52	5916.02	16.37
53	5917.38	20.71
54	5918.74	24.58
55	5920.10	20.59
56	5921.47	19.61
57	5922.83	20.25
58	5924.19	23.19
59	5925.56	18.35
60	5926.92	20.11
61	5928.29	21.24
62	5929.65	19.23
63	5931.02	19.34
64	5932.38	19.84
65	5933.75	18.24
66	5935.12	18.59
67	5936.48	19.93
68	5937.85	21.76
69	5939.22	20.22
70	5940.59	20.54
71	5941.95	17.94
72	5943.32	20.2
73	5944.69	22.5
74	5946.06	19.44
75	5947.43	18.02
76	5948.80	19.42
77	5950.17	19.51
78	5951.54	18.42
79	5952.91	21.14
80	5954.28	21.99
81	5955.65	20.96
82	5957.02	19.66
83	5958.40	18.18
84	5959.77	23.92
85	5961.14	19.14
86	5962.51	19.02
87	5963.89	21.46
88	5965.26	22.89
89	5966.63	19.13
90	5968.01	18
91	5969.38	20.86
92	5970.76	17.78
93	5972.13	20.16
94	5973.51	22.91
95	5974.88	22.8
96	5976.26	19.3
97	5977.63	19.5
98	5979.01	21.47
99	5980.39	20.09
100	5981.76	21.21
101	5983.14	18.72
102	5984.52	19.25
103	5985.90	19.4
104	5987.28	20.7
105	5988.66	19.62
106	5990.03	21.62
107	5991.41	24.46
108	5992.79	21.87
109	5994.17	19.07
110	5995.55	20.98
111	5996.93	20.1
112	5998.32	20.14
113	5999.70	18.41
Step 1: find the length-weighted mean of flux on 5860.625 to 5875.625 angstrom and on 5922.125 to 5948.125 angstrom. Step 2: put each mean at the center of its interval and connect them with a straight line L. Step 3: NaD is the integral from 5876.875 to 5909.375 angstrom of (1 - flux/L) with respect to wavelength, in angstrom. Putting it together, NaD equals 2.5 angstrom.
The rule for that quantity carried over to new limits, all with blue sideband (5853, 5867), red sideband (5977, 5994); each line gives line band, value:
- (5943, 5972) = 0.7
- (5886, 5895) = 1.5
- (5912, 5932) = 0.3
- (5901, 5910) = 0.7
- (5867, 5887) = 0.5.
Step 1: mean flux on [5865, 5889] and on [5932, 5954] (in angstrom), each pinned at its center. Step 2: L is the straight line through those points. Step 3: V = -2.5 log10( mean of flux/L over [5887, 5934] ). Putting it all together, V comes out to 0.04 mag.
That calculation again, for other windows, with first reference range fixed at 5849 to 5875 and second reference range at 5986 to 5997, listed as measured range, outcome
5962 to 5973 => 0.05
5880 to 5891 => 0.08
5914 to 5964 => 0.03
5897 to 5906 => 0.09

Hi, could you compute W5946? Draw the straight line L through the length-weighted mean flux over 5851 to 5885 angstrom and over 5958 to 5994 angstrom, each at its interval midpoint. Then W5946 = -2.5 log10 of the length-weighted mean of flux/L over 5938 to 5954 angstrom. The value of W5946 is 0.03 mag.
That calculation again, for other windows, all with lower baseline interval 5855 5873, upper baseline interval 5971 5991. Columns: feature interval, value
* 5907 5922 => 0.005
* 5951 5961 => -0.009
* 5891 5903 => 0.128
